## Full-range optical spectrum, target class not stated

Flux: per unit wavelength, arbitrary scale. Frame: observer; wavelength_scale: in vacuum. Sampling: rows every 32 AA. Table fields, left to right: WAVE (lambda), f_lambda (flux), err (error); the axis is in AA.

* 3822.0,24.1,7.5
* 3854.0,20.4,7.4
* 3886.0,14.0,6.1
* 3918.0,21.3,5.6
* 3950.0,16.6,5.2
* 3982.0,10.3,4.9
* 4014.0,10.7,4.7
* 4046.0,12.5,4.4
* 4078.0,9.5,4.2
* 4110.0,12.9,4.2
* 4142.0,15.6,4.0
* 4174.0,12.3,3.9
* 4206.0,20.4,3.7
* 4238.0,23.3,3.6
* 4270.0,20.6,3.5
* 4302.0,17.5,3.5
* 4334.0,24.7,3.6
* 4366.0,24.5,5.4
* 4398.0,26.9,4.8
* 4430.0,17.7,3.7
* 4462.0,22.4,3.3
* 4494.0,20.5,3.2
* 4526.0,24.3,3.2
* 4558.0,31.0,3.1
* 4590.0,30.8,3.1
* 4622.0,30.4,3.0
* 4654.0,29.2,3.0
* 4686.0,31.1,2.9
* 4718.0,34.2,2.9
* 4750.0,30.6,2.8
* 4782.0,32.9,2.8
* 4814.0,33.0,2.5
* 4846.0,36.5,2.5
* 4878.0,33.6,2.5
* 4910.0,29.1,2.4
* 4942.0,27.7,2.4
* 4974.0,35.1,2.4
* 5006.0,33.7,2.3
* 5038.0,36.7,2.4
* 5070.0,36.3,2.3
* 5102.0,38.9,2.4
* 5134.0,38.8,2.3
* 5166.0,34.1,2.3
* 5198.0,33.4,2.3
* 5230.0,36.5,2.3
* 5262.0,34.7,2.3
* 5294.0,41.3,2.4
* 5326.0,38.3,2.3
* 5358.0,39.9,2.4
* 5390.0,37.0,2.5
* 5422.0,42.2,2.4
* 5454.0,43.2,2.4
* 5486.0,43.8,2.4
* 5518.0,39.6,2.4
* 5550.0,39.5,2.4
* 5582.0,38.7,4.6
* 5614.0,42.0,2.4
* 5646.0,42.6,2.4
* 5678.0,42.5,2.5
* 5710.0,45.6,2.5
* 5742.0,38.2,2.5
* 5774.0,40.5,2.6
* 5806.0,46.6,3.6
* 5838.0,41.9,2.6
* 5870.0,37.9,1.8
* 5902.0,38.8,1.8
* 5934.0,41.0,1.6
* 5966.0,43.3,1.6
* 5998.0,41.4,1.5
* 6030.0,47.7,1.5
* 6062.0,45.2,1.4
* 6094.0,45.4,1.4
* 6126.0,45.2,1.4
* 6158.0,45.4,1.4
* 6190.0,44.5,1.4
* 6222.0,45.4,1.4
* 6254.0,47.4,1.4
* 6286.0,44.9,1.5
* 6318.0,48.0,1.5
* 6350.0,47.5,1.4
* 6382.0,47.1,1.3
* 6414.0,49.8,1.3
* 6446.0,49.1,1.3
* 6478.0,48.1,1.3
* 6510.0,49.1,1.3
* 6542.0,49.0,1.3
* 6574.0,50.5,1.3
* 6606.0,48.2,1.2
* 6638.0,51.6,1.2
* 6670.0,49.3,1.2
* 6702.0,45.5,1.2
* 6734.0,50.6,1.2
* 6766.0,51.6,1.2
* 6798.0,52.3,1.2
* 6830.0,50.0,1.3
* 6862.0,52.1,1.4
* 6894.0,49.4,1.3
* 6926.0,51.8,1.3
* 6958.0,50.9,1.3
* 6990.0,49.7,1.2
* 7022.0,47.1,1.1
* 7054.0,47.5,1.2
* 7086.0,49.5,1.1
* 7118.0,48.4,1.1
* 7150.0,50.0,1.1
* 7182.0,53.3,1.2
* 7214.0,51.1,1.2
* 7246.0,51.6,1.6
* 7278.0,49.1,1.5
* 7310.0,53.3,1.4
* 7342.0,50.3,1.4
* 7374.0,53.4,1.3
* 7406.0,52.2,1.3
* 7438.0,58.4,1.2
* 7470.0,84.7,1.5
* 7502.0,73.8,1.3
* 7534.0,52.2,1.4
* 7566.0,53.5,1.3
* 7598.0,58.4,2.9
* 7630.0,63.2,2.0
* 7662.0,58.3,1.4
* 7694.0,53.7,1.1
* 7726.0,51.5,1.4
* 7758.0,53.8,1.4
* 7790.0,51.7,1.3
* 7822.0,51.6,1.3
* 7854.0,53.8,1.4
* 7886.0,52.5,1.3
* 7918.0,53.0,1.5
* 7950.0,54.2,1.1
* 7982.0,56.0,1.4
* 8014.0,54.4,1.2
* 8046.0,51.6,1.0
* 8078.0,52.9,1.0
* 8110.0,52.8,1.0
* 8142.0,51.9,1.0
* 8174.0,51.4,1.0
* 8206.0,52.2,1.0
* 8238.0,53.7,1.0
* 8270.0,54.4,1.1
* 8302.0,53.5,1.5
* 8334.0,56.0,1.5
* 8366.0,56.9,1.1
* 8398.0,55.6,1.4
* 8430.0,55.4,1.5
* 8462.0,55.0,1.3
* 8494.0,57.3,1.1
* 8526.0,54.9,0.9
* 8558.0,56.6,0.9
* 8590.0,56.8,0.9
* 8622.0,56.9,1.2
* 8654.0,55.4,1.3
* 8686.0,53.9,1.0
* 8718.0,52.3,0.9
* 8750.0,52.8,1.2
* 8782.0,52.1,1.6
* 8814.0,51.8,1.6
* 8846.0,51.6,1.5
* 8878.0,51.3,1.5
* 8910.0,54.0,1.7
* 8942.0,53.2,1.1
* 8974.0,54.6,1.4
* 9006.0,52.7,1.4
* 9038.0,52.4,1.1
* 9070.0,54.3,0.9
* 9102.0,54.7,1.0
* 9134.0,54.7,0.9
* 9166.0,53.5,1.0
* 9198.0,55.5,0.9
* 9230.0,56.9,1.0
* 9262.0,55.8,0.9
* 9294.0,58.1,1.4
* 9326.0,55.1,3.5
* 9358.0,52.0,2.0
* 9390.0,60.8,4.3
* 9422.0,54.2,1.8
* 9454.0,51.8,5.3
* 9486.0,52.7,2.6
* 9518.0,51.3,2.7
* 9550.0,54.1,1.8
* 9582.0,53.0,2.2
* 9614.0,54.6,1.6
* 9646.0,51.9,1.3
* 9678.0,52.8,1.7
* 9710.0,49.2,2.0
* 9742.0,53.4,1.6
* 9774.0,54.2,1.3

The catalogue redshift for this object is 0.14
